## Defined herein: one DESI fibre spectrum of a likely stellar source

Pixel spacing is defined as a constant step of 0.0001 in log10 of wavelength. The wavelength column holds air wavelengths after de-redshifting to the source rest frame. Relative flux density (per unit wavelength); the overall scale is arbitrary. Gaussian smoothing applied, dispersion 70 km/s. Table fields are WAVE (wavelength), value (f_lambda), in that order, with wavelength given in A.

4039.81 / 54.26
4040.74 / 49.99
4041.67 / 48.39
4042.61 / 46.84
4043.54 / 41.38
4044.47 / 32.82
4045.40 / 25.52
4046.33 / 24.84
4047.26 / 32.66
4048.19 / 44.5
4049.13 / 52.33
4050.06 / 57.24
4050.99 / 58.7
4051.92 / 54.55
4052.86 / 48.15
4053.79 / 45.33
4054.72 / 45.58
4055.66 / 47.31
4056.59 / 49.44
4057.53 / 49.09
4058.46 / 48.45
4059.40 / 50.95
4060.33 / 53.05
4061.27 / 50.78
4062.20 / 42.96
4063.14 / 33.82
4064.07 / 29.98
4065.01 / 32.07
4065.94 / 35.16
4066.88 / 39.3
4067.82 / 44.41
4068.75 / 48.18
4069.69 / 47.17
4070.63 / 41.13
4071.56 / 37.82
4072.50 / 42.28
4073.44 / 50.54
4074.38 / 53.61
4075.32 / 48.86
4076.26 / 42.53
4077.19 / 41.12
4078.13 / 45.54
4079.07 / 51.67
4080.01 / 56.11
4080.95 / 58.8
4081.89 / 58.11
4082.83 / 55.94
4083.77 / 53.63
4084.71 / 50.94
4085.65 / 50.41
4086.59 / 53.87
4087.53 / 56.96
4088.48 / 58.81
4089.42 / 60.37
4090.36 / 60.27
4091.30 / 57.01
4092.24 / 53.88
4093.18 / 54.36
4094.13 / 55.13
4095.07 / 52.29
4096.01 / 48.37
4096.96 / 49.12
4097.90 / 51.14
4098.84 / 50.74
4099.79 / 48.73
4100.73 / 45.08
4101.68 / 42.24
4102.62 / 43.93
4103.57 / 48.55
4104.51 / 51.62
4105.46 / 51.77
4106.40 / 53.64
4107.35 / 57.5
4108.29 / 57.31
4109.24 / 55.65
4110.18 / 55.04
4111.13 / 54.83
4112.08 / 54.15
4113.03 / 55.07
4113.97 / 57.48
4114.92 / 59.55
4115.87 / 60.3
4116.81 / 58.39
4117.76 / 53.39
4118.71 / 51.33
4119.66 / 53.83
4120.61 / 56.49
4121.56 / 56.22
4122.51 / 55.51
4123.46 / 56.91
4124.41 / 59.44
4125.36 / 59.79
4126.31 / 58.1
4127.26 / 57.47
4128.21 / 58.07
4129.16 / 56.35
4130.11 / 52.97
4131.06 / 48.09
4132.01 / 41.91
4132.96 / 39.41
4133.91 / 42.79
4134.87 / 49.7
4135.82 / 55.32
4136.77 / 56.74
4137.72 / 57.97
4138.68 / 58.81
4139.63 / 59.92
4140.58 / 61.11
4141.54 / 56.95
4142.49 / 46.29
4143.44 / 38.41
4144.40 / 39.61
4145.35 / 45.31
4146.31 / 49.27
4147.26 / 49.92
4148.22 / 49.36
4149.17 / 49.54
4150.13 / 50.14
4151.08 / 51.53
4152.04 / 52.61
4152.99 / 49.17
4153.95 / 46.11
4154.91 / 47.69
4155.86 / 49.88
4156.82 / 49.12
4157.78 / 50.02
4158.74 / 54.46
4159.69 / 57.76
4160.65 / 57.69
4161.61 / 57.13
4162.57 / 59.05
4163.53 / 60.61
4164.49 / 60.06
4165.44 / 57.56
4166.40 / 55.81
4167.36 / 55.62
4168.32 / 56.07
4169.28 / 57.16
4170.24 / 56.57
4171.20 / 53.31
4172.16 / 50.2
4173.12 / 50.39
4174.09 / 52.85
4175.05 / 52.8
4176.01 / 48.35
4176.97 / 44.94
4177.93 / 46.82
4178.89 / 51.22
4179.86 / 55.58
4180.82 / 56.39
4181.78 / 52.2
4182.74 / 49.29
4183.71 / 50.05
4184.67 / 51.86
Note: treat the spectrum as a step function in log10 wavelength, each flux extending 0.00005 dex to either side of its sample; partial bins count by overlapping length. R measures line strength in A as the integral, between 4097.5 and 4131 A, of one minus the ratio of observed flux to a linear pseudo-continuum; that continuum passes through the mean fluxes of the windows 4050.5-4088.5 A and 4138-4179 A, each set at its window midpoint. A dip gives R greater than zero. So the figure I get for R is -2.76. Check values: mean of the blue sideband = 47.8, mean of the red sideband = 52.3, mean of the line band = 54.2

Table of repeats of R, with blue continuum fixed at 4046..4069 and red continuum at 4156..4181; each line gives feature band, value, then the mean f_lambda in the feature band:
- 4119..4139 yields -1.2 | 53.8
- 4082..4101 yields -2.4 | 53.5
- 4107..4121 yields -1.8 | 56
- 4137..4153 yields 0.3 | 51.1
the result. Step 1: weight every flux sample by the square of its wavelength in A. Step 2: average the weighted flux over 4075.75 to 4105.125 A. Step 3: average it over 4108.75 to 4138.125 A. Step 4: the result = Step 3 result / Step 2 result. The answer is 1.07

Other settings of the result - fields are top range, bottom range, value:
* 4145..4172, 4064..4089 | 1.15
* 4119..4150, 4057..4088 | 1.14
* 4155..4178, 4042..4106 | 1.18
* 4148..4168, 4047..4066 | 1.22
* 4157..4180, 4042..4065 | 1.30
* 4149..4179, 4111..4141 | 0.98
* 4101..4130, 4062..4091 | 1.17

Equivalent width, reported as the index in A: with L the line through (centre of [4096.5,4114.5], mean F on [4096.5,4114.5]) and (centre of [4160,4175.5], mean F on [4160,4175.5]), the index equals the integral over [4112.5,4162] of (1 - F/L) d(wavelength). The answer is 0.9 A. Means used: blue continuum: 51.8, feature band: 52.8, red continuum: 55.8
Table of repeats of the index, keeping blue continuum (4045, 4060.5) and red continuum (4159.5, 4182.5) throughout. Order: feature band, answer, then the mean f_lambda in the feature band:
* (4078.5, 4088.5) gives -1.3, 54.7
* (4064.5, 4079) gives 1.2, 43.5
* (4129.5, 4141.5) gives -0.1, 52.3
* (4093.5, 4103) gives 0.1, 48.8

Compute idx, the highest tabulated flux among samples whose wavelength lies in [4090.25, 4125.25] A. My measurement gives 60.3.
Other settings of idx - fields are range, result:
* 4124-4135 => 59.79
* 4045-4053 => 58.7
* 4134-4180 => 61.11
